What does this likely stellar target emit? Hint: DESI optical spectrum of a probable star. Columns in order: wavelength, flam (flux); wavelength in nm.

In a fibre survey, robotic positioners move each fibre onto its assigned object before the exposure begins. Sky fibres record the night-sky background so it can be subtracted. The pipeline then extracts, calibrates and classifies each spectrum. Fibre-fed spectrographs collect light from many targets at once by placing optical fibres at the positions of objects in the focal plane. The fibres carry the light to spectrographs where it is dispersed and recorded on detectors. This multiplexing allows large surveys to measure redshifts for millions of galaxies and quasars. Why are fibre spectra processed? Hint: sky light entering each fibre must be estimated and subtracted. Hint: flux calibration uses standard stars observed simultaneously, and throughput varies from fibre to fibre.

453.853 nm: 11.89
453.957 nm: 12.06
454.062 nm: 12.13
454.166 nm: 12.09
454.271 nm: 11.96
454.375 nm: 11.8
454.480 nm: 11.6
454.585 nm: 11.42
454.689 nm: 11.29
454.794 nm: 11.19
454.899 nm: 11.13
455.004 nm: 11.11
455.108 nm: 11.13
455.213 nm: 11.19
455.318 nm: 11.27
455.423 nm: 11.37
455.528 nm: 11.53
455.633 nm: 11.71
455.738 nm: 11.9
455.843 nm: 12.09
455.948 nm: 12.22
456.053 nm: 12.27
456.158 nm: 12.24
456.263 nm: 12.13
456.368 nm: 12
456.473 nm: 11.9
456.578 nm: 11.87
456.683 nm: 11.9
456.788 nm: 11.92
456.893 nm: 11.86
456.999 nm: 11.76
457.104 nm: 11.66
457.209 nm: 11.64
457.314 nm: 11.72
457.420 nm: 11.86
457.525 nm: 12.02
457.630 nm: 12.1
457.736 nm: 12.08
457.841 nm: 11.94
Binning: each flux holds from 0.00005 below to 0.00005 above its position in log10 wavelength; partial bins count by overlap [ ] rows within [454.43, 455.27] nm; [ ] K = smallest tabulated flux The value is 11.11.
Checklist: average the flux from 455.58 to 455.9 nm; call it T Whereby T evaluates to 11.9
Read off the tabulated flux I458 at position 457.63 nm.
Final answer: 12.1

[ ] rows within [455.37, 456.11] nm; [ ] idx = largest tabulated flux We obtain 12.27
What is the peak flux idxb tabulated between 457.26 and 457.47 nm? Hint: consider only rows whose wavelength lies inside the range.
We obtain 11.86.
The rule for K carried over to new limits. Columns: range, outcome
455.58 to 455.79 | 11.71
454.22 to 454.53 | 11.6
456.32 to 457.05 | 11.76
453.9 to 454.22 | 12.06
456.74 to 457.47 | 11.64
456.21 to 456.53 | 11.9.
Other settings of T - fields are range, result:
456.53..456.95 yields 11.9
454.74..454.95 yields 11.1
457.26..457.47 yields 11.8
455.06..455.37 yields 11.2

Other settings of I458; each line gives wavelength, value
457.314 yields 11.72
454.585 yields 11.42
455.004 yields 11.11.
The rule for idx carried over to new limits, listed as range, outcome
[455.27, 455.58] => 11.53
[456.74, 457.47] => 11.92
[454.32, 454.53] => 11.8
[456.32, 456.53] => 12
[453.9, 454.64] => 12.13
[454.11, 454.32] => 12.09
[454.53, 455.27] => 11.42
